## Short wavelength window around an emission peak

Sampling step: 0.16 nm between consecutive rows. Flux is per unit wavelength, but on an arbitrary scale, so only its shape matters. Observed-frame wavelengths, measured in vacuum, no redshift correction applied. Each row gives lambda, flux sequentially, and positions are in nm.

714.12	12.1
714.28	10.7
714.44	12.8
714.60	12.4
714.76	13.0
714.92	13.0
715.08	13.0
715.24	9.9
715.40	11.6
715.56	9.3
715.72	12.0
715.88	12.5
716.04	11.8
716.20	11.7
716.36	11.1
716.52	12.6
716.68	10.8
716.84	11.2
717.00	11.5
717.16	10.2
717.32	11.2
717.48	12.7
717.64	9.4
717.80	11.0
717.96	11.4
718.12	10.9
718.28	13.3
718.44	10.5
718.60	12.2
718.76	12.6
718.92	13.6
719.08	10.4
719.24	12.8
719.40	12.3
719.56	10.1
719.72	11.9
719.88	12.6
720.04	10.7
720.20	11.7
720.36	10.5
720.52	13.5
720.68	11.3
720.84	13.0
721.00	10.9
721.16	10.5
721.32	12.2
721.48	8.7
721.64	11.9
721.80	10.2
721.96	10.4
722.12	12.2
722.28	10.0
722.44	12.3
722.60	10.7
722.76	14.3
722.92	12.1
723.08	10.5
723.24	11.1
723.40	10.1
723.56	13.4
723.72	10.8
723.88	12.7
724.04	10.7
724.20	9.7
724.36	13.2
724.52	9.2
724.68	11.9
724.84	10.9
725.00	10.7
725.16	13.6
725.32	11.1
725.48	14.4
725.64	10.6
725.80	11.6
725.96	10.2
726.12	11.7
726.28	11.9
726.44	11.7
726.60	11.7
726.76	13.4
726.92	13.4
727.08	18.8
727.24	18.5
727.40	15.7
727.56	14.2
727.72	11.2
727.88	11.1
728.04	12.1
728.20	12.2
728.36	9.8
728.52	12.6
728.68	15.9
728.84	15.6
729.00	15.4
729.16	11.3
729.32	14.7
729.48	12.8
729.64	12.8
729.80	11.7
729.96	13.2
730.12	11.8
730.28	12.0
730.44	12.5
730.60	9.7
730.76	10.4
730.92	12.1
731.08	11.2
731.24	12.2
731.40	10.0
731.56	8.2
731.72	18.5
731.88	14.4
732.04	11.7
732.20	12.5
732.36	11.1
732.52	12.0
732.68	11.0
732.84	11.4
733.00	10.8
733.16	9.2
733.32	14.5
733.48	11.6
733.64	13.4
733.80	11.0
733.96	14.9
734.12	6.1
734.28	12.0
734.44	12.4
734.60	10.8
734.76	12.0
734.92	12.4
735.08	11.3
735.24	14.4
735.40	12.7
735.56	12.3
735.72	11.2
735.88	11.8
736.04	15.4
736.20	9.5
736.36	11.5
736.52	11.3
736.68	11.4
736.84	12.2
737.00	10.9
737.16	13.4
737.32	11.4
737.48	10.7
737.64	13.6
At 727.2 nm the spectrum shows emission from [S II] 6716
